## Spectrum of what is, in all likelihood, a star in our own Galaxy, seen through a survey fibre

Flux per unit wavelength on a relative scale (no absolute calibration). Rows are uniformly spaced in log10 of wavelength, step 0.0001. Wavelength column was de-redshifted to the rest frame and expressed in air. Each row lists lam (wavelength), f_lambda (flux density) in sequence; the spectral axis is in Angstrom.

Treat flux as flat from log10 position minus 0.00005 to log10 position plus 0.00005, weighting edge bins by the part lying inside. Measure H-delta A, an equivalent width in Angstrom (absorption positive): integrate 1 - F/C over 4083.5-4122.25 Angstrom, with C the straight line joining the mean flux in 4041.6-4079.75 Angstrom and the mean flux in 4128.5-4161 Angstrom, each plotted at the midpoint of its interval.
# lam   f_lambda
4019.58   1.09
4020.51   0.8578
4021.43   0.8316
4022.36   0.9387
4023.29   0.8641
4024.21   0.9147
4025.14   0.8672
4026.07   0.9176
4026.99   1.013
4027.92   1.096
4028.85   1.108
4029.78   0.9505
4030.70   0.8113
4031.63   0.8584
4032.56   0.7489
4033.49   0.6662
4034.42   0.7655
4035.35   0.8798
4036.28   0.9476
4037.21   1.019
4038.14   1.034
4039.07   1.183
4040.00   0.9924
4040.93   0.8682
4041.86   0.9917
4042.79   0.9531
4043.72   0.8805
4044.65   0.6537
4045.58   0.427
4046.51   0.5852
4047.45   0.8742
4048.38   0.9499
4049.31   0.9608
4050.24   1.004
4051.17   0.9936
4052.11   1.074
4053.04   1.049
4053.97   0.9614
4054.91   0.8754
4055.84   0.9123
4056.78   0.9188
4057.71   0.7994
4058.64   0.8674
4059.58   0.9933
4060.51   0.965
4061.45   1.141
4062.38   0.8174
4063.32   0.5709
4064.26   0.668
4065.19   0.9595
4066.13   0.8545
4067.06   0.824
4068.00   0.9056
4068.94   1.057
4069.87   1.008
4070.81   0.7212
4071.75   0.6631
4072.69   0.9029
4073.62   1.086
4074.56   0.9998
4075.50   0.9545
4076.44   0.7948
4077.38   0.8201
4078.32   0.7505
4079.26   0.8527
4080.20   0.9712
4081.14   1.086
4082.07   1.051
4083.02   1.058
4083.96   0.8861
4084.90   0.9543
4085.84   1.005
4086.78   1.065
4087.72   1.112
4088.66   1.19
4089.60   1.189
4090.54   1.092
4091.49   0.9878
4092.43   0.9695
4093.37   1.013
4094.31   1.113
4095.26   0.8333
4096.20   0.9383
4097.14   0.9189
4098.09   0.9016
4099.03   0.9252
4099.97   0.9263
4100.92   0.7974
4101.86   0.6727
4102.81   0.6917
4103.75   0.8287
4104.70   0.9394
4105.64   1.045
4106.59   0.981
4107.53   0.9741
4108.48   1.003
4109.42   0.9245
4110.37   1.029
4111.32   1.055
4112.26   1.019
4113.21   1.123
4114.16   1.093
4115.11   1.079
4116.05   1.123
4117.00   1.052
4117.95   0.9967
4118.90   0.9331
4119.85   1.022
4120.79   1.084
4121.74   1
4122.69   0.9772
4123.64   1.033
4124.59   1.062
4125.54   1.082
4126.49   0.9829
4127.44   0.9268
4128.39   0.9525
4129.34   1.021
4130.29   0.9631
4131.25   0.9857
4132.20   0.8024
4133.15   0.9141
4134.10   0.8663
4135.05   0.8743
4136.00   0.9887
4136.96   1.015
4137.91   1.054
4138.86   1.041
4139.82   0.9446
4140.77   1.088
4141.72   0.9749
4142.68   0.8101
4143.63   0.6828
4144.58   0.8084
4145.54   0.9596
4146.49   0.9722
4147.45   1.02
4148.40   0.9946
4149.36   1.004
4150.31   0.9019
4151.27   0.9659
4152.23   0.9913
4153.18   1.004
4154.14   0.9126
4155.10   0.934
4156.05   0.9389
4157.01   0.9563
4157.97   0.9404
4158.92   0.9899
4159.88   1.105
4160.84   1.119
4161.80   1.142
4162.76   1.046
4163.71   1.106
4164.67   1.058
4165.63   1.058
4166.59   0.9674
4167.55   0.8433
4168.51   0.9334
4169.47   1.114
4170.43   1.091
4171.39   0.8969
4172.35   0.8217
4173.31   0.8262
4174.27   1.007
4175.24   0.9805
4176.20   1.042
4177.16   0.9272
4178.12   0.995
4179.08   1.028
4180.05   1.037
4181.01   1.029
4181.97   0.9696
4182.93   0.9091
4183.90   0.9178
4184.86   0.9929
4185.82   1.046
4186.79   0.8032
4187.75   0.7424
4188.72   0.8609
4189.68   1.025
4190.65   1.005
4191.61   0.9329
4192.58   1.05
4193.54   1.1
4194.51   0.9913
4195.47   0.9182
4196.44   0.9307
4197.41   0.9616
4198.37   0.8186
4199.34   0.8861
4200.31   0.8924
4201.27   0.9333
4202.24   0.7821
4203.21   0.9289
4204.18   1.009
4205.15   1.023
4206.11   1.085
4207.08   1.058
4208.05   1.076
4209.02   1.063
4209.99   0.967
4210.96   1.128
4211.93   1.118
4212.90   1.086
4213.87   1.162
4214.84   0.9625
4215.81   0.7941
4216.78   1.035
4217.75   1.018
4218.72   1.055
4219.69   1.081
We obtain -3.0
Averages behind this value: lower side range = 0.878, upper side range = 0.955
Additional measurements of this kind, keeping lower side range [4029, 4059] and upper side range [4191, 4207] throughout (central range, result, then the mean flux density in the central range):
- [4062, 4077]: 0.7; 0.861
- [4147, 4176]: -1.5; 0.989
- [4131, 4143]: -0.3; 0.952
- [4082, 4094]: -1.8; 1.04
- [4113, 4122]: -1.2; 1.05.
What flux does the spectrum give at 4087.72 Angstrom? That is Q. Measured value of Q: 1.112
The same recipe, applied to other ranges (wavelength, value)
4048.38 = 0.9499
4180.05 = 1.037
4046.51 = 0.5852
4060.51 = 0.965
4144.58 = 0.8084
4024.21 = 0.9147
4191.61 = 0.9329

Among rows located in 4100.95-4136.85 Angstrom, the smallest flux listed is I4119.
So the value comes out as 0.6727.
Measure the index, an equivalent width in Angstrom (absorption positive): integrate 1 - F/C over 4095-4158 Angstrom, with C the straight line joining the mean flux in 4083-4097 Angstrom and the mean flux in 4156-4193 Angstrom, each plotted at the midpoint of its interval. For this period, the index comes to 2.86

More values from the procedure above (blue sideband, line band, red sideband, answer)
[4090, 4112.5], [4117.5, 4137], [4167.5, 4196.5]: -0.5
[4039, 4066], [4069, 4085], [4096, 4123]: 0.1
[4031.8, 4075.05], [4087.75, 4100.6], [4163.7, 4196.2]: -1.2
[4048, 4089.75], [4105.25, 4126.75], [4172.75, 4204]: -2.0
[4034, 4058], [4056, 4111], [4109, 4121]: 2.7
